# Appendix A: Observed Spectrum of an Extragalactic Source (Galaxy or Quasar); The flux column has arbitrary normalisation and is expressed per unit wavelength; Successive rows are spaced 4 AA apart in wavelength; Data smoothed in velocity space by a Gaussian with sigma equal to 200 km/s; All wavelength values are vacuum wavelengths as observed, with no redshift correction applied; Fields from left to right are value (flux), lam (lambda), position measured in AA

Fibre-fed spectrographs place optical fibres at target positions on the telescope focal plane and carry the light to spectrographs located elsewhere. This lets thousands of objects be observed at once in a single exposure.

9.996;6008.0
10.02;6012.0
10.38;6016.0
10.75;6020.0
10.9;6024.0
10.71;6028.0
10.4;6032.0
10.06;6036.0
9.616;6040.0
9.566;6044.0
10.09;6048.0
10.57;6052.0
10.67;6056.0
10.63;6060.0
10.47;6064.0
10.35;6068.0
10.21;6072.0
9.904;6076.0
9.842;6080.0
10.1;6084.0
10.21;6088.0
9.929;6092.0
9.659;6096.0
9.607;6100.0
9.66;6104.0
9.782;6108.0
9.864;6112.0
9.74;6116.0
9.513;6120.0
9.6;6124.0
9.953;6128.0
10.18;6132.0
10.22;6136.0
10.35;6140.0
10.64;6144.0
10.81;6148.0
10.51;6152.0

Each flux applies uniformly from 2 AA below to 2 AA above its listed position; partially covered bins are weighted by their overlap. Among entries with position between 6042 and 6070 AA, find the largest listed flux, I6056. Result 10.67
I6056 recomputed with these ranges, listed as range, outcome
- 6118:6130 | 9.953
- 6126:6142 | 10.35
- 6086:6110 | 10.21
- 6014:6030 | 10.9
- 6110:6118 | 9.864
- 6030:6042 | 10.4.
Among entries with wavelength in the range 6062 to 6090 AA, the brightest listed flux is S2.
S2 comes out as 10.47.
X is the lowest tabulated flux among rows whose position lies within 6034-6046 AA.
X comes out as 9.566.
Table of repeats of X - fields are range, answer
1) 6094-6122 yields 9.513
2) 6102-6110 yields 9.66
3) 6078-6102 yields 9.607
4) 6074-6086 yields 9.842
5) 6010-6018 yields 10.02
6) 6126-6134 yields 9.953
